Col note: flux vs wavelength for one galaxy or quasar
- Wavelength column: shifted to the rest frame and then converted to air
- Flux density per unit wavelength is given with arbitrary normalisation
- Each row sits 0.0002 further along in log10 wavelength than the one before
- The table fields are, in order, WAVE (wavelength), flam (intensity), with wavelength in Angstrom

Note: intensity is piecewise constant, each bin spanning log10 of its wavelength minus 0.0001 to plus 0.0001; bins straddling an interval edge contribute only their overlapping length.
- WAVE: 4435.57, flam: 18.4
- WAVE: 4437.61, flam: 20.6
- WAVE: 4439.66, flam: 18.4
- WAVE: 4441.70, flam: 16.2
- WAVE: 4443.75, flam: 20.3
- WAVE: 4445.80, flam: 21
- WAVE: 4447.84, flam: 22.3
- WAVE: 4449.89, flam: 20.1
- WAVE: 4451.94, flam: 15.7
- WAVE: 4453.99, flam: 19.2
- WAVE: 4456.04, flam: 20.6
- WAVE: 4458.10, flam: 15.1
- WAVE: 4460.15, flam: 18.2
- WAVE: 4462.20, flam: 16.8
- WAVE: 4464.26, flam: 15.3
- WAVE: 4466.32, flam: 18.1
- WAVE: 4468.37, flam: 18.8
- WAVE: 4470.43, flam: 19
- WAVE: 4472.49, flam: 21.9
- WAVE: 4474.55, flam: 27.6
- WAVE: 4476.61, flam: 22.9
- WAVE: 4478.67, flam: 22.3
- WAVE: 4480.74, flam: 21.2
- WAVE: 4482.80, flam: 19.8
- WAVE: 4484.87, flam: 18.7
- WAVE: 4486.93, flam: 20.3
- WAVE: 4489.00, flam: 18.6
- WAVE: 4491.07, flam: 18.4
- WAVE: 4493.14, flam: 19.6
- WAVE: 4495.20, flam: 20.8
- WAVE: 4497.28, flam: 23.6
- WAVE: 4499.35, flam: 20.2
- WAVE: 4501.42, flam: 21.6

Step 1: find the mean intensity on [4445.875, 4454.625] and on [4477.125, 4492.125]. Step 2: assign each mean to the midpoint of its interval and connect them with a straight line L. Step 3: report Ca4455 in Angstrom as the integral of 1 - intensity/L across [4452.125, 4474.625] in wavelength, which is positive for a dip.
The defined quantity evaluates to 1.2 Angstrom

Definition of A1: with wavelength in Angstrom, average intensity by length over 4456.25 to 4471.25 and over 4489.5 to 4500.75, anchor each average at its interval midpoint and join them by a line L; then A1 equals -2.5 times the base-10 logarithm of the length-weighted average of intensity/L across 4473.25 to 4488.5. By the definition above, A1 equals -0.14 mag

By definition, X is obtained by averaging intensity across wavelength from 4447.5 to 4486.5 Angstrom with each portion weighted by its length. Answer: 19.6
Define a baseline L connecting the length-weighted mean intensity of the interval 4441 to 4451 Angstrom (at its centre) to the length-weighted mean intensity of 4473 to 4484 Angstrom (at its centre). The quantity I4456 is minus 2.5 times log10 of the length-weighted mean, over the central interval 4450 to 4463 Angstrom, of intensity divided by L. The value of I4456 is 0.174 mag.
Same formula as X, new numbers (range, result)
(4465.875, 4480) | 21.7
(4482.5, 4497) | 19.6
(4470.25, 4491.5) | 21.1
